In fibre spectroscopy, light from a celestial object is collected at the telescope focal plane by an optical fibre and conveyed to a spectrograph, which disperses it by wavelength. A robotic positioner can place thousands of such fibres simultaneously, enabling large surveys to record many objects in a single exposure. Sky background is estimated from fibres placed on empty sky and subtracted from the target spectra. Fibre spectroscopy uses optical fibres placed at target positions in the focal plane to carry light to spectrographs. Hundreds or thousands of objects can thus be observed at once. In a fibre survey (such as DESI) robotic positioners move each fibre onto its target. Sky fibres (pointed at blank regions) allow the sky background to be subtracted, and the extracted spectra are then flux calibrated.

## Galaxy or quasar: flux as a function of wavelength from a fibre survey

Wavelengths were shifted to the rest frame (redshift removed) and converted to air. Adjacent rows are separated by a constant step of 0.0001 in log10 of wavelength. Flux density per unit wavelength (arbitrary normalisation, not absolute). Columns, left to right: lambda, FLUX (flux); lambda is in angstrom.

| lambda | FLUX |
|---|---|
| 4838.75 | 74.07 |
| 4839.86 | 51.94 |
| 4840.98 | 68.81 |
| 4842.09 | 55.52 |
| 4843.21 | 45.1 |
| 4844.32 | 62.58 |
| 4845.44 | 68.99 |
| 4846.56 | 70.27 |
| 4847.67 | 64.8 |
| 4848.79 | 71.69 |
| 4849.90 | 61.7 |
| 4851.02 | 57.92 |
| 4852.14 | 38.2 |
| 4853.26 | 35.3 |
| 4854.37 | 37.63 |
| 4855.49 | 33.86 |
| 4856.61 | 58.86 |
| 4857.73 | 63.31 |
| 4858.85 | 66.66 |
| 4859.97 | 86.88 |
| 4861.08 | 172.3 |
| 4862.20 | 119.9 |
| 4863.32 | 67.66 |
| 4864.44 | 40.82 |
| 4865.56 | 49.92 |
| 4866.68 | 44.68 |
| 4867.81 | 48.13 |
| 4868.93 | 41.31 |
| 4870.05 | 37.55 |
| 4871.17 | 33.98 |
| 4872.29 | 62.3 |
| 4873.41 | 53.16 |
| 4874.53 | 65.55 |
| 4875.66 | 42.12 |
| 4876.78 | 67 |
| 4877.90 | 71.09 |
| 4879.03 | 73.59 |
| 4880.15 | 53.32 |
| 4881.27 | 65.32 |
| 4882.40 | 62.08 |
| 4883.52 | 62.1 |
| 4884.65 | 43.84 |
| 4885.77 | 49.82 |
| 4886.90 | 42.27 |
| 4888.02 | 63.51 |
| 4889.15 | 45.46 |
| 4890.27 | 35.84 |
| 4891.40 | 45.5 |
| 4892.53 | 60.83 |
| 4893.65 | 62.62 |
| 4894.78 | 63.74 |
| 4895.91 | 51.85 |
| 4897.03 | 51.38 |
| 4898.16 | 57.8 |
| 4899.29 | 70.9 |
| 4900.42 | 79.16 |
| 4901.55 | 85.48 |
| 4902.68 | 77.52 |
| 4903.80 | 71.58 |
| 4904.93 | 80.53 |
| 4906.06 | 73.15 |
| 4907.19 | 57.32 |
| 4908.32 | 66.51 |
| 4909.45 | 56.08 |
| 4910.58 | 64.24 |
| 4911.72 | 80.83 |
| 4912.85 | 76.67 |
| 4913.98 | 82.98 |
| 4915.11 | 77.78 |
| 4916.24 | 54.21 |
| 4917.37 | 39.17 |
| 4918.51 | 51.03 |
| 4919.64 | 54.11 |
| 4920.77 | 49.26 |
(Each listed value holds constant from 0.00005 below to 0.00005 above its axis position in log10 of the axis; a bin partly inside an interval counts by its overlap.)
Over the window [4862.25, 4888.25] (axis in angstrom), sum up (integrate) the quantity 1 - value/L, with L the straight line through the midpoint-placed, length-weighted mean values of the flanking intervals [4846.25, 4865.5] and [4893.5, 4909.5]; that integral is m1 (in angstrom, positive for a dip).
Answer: 4.68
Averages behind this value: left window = 67.1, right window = 67.5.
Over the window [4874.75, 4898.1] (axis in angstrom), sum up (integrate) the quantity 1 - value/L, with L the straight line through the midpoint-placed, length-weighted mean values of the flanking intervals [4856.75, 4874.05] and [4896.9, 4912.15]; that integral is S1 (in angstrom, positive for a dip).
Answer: 4.1 angstrom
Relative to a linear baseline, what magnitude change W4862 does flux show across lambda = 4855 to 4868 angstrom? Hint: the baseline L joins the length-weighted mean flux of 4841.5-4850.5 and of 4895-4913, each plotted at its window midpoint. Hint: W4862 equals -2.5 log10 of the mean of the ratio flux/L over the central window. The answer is -0.12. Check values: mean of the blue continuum 62.6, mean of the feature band 71.9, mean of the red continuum 68.5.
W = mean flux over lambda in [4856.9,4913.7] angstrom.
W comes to 63.4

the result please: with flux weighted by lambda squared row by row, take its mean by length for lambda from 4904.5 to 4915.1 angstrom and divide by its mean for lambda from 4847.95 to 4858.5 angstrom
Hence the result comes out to 1.41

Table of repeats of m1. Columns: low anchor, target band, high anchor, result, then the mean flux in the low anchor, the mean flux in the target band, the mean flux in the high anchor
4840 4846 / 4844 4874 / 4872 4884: -0.3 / 59.6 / 61.1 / 61.6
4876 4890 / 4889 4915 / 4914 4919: -3.4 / 57.6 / 65.7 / 58.6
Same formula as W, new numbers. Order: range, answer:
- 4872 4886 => 59.5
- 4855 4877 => 62.8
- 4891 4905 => 65.8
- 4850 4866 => 66.4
